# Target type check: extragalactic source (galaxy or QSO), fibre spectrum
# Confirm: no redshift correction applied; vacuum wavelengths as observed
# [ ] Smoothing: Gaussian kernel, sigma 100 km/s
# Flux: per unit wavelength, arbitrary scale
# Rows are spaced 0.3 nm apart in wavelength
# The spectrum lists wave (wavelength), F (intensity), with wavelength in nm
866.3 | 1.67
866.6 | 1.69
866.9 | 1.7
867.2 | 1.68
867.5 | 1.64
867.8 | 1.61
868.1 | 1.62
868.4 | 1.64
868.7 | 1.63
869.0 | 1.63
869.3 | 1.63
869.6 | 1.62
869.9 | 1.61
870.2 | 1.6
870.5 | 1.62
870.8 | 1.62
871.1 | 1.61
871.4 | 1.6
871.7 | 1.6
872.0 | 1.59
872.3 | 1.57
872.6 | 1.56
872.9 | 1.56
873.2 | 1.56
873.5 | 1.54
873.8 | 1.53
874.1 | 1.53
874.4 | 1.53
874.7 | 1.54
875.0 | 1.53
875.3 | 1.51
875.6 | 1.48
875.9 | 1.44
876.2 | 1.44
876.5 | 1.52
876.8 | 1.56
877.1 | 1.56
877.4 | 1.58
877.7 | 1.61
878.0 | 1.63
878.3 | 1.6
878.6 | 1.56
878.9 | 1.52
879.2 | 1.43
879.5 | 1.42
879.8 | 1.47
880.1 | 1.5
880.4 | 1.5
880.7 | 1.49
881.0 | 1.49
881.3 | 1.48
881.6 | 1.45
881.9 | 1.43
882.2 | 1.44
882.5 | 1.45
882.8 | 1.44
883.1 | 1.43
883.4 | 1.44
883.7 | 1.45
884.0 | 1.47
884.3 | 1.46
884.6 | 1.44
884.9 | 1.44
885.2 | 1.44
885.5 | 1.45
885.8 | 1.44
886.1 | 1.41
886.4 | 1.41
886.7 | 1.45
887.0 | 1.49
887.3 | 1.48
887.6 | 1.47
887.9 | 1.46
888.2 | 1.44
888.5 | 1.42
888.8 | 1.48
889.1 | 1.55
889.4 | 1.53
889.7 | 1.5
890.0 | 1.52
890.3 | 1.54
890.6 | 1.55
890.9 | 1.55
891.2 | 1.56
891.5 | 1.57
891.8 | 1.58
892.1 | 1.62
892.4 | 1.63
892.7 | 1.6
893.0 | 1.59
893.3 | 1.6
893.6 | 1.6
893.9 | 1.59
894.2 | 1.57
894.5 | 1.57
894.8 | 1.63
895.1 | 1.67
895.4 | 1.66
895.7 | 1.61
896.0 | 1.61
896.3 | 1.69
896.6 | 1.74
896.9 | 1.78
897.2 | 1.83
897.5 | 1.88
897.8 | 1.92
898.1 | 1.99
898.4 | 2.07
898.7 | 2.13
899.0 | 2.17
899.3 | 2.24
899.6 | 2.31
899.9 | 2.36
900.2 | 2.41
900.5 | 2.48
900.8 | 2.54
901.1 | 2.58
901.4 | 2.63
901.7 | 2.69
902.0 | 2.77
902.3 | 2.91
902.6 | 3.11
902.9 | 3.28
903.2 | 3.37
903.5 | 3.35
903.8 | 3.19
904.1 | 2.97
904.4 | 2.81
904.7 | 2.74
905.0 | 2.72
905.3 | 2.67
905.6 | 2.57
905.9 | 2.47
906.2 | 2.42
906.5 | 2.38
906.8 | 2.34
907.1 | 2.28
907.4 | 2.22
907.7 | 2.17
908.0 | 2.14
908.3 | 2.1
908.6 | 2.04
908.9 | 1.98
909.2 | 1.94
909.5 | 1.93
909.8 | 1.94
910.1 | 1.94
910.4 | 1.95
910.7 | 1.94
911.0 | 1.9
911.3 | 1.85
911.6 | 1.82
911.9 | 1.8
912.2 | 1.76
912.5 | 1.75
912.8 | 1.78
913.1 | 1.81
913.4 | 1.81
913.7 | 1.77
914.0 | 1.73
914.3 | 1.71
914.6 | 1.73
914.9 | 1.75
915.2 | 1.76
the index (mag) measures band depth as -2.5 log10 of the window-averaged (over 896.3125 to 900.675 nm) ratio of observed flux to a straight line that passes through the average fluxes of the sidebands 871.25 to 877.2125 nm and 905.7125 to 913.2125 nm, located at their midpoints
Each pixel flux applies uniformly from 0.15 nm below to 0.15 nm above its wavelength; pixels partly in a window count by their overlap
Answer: -0.11 mag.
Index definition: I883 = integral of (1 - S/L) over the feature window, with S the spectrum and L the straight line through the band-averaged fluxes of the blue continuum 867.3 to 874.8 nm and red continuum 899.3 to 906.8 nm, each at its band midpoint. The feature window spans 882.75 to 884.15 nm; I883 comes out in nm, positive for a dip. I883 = 0.40 nm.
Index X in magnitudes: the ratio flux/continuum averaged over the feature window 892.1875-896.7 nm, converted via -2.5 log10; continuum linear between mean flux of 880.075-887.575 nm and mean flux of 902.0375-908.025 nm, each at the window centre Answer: 0.273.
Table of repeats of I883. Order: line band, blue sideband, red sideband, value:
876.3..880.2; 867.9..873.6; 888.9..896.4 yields 0.15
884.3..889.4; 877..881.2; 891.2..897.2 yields 0.39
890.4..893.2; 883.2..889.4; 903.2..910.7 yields 0.20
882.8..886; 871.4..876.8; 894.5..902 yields 0.58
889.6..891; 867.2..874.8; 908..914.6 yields 0.16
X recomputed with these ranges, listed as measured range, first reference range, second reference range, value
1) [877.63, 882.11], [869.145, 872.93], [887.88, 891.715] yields 0.04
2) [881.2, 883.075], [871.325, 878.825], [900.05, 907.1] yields 0.26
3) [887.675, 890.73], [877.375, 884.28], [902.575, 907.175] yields 0.28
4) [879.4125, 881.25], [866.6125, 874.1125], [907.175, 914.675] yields 0.14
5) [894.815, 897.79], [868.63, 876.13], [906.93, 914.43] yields 0.04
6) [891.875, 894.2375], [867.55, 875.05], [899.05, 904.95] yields 0.45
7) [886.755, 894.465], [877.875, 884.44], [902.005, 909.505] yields 0.23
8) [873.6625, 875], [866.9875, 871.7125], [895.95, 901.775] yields 0.12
